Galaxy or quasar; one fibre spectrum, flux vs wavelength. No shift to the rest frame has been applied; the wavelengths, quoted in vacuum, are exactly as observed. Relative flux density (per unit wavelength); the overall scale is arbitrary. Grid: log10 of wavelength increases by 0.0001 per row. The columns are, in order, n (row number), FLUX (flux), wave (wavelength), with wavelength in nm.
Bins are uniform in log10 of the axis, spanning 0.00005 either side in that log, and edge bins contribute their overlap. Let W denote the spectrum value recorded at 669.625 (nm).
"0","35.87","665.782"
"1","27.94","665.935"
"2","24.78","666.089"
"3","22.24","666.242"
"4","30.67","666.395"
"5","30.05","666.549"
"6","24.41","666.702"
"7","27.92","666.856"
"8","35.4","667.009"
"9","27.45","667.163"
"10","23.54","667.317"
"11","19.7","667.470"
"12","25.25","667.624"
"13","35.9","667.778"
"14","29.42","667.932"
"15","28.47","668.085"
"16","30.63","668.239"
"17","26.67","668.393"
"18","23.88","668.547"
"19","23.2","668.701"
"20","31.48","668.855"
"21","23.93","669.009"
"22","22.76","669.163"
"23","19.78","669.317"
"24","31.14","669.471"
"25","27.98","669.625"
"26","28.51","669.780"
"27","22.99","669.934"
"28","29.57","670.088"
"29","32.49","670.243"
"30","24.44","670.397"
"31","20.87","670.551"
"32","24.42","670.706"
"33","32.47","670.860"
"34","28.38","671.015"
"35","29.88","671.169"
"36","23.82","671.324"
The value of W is 27.98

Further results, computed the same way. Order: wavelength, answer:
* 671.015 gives 28.38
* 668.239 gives 30.63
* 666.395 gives 30.67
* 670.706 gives 24.42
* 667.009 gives 35.4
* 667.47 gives 19.7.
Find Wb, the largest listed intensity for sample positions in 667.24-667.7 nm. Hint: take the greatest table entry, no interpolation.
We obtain 25.25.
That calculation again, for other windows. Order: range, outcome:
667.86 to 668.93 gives 31.48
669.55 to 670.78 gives 32.49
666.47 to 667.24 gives 35.4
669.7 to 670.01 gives 28.51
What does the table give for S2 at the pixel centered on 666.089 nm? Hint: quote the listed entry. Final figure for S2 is 24.78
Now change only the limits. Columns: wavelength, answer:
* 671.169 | 29.88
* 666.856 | 27.92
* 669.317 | 19.78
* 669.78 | 28.51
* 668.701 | 23.2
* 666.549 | 30.05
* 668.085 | 28.47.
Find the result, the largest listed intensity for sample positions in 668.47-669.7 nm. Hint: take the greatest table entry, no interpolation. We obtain 31.48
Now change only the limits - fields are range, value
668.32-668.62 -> 26.67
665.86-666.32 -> 27.94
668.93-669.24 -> 23.93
